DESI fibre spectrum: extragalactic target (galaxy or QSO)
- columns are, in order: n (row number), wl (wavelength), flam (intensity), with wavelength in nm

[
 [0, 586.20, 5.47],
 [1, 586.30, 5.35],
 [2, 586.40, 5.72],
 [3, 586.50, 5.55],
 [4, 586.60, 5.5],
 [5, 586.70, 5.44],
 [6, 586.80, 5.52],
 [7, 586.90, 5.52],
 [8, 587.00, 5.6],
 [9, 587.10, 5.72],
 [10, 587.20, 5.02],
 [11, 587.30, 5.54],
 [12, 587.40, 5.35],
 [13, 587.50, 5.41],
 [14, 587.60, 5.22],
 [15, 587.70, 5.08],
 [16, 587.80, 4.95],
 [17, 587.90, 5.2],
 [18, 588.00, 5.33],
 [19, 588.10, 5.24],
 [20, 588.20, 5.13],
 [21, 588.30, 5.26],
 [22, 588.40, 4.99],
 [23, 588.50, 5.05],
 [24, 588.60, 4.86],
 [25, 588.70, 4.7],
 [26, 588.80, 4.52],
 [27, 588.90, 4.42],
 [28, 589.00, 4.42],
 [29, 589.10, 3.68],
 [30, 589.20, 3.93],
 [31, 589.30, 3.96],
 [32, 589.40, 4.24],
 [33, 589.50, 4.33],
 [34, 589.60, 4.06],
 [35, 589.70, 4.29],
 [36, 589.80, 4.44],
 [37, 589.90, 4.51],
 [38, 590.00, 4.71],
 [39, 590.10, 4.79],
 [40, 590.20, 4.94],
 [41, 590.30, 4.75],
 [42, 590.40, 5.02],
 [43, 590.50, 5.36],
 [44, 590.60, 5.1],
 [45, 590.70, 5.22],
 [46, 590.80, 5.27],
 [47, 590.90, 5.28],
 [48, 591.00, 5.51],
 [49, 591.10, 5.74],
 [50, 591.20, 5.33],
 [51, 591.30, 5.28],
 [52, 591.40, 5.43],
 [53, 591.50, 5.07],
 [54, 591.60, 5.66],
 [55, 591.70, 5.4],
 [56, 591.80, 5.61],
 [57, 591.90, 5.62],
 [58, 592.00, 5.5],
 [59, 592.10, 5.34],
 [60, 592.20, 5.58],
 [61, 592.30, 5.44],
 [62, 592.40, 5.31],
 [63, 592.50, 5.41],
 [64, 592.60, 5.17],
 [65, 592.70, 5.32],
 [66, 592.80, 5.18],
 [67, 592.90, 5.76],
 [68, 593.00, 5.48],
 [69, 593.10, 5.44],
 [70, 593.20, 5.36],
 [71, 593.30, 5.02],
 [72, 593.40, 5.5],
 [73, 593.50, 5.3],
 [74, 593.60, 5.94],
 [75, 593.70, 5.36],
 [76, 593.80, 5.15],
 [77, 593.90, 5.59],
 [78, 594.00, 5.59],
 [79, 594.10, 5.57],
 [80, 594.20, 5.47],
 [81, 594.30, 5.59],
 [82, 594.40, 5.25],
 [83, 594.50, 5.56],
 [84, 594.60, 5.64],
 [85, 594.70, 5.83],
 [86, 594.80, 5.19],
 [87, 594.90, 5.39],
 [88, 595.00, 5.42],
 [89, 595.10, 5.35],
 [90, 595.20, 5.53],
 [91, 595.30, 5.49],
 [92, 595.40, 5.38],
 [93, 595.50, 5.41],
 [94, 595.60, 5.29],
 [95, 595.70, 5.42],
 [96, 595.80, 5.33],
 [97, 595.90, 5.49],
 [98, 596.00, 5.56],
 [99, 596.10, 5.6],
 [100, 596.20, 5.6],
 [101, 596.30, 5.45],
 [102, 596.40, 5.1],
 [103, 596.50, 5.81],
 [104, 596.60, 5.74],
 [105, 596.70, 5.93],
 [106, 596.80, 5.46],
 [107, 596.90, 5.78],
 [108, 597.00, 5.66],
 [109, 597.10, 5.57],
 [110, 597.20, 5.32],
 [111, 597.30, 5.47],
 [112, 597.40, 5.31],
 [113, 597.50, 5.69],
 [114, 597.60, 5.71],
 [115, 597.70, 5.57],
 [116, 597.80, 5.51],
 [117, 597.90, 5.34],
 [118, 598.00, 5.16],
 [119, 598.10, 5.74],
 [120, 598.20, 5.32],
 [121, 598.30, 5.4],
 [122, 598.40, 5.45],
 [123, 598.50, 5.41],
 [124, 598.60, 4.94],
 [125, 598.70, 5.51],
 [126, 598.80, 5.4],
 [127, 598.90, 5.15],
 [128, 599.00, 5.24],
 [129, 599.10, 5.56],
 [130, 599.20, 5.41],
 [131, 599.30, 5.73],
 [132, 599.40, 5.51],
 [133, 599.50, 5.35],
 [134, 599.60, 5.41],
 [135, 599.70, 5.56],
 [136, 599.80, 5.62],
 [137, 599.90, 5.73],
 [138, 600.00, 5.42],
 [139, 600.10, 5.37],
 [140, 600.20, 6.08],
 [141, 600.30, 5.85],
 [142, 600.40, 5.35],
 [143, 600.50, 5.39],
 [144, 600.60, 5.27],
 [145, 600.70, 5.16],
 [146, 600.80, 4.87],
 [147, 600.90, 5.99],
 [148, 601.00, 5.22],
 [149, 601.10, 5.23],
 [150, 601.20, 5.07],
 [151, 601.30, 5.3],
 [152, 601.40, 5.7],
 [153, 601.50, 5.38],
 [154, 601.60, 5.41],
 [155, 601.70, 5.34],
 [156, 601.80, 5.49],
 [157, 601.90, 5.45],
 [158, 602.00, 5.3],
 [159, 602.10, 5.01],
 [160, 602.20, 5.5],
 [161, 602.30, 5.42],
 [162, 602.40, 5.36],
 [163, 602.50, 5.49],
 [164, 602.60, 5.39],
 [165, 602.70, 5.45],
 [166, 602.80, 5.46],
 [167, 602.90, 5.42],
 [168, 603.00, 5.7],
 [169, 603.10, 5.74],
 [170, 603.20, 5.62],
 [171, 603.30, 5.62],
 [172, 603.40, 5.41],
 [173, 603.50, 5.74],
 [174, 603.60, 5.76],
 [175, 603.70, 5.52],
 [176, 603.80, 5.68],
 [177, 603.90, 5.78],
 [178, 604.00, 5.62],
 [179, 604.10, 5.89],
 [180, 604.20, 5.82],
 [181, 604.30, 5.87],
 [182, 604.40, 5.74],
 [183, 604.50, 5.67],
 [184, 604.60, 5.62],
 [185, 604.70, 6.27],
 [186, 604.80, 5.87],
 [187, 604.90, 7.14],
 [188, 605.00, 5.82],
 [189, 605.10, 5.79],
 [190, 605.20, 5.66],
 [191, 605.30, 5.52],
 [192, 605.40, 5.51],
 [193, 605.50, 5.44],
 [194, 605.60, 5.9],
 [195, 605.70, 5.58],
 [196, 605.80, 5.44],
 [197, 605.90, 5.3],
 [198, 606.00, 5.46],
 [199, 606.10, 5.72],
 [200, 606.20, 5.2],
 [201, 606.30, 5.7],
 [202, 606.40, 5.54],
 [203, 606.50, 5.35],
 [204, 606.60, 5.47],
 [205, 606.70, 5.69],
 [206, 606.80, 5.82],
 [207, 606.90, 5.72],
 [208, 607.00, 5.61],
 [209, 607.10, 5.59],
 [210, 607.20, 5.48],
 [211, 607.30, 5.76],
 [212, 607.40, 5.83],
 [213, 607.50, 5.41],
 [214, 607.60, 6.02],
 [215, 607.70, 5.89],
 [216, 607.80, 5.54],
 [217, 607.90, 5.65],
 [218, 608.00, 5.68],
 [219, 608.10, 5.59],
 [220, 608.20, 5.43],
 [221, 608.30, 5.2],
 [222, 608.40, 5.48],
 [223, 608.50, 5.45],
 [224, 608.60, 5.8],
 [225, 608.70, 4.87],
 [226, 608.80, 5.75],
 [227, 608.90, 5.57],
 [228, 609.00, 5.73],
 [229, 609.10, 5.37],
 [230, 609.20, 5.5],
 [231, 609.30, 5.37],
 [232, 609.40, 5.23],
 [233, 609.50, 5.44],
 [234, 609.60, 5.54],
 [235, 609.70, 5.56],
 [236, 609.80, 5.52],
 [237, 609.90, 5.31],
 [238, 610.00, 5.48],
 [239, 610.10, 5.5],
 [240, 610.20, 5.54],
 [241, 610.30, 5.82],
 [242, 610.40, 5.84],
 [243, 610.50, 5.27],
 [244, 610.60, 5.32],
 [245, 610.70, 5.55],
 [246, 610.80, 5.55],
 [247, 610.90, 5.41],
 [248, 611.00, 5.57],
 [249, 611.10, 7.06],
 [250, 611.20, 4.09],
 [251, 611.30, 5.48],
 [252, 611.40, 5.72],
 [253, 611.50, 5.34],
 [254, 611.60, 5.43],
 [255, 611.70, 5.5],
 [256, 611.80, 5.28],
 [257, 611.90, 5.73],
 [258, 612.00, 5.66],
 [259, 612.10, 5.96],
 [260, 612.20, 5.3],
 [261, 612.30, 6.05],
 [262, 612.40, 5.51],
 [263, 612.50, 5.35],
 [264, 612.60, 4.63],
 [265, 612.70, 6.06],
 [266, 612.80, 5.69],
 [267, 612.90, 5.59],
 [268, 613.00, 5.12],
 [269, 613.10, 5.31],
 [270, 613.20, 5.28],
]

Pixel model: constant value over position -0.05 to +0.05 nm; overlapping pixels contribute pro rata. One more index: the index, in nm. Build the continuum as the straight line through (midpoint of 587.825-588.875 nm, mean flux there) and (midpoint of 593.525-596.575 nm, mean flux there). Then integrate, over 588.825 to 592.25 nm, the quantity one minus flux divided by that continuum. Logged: 0.158 nm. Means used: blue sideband 5.01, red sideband 5.48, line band 4.93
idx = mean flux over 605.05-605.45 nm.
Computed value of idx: 5.62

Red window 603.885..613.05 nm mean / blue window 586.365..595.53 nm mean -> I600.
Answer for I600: 1.1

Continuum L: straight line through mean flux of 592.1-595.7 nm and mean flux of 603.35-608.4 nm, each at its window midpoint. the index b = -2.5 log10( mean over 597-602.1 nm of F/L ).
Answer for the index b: 0.02 mag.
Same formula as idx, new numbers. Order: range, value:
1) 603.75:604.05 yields 5.69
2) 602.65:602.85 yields 5.46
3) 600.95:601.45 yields 5.3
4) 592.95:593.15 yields 5.46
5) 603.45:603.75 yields 5.67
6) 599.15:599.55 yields 5.5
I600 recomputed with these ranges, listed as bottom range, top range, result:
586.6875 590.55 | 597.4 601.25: 1.11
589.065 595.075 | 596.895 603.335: 1.05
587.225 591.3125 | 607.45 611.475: 1.13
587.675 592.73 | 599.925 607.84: 1.12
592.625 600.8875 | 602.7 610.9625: 1.03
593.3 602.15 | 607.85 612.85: 1.01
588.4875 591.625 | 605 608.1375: 1.17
